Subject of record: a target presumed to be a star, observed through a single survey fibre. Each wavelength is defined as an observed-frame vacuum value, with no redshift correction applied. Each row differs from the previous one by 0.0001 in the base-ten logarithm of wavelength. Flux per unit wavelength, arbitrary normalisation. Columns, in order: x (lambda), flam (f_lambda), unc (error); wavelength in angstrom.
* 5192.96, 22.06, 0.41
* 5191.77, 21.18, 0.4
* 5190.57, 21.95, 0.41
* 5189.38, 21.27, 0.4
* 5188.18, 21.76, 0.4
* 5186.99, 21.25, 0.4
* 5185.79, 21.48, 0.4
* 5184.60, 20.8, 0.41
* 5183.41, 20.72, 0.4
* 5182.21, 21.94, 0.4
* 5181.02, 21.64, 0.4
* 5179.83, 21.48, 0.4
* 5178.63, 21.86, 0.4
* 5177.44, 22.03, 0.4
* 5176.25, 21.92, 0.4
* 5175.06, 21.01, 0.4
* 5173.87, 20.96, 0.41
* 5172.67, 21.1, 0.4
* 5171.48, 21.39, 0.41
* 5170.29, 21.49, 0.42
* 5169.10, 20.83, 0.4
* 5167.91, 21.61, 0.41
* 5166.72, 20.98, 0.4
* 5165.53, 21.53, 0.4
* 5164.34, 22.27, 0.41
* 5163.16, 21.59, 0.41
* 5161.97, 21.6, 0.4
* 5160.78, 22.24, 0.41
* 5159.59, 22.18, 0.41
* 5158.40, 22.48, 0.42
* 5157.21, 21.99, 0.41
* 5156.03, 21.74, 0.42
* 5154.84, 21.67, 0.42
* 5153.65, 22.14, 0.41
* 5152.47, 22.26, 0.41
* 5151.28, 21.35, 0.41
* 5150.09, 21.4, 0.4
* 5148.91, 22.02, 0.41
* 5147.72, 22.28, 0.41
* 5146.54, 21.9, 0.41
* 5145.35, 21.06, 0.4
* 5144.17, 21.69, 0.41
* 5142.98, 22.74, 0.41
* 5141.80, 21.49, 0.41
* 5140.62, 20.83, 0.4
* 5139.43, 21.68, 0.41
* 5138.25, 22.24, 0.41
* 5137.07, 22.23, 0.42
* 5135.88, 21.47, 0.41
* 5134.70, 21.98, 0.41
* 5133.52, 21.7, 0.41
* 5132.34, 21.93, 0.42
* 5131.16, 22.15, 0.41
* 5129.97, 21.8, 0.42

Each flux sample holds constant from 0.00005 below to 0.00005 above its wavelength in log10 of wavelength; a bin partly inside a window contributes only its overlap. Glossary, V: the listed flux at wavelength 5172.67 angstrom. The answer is 21.1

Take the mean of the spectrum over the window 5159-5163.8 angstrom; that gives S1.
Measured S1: 21.9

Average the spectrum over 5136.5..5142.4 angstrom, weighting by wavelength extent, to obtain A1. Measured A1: 21.7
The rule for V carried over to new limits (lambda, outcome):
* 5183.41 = 20.72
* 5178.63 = 21.86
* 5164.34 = 22.27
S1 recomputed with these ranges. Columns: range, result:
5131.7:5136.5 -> 21.8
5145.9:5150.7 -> 21.9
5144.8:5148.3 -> 21.8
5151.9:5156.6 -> 22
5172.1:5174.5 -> 21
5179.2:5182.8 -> 21.7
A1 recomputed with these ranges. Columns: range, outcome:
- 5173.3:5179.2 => 21.6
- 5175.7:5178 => 22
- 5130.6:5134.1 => 21.9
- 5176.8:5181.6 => 21.8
